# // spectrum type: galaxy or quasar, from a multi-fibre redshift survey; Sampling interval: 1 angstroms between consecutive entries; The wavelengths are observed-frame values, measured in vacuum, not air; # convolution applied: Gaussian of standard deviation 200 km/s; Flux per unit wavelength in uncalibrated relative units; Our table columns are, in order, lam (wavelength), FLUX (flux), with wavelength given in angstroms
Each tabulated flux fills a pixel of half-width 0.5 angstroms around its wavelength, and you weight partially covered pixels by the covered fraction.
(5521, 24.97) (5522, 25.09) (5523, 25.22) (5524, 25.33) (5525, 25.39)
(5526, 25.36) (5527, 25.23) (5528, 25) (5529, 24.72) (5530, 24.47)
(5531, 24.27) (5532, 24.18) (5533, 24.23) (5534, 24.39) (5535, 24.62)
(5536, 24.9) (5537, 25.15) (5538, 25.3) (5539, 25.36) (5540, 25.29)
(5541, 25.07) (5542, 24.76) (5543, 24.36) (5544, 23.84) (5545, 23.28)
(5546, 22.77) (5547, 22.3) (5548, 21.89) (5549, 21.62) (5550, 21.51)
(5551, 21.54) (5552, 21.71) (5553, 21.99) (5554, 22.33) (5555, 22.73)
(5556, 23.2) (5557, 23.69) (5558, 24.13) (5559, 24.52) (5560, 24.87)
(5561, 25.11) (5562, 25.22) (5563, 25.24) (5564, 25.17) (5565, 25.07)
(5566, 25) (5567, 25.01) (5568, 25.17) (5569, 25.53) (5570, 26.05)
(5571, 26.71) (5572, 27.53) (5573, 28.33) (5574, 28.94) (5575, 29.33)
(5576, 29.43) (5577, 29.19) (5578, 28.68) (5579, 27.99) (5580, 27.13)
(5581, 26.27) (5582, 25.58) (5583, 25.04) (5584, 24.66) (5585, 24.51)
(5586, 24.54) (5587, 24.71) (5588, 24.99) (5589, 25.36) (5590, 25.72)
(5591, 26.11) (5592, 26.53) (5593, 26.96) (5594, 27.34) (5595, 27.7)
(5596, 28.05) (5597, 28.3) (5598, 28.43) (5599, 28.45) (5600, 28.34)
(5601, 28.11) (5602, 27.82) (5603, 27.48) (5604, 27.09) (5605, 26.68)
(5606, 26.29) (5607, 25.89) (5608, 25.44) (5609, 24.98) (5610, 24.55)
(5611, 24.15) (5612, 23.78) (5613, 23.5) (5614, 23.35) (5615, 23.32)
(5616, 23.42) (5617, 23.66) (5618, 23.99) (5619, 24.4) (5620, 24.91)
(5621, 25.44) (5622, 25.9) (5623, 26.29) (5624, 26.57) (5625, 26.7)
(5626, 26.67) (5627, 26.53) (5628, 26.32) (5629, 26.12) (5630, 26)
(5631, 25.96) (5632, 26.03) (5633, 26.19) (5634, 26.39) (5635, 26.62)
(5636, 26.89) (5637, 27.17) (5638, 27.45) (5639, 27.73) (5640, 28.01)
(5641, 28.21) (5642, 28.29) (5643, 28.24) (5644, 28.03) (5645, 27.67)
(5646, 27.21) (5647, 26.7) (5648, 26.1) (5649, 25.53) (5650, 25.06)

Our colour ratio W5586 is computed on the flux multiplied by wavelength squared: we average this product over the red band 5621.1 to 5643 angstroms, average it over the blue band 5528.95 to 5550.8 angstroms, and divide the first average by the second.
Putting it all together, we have 1.2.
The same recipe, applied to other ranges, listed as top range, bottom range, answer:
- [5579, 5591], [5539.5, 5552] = 1.12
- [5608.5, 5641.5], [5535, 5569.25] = 1.10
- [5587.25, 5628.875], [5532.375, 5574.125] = 1.09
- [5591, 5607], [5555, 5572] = 1.11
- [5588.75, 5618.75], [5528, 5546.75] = 1.09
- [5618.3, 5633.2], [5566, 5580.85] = 0.97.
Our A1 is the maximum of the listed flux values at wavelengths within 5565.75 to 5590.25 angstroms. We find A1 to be 29.43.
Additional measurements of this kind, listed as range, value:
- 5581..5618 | 28.45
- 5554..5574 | 28.94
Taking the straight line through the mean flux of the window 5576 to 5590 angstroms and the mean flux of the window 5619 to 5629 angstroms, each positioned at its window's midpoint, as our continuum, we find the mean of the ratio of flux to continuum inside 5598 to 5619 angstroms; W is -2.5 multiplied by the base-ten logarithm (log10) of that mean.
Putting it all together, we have 0.02 mag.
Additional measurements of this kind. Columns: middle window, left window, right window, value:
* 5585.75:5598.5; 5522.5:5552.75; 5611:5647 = -0.054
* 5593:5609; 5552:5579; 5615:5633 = -0.072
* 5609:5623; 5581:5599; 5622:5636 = 0.087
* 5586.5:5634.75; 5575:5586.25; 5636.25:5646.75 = 0.052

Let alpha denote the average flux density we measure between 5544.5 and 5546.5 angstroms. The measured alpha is 23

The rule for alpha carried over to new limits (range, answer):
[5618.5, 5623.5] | 25.4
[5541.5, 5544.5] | 24.3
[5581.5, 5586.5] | 24.9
